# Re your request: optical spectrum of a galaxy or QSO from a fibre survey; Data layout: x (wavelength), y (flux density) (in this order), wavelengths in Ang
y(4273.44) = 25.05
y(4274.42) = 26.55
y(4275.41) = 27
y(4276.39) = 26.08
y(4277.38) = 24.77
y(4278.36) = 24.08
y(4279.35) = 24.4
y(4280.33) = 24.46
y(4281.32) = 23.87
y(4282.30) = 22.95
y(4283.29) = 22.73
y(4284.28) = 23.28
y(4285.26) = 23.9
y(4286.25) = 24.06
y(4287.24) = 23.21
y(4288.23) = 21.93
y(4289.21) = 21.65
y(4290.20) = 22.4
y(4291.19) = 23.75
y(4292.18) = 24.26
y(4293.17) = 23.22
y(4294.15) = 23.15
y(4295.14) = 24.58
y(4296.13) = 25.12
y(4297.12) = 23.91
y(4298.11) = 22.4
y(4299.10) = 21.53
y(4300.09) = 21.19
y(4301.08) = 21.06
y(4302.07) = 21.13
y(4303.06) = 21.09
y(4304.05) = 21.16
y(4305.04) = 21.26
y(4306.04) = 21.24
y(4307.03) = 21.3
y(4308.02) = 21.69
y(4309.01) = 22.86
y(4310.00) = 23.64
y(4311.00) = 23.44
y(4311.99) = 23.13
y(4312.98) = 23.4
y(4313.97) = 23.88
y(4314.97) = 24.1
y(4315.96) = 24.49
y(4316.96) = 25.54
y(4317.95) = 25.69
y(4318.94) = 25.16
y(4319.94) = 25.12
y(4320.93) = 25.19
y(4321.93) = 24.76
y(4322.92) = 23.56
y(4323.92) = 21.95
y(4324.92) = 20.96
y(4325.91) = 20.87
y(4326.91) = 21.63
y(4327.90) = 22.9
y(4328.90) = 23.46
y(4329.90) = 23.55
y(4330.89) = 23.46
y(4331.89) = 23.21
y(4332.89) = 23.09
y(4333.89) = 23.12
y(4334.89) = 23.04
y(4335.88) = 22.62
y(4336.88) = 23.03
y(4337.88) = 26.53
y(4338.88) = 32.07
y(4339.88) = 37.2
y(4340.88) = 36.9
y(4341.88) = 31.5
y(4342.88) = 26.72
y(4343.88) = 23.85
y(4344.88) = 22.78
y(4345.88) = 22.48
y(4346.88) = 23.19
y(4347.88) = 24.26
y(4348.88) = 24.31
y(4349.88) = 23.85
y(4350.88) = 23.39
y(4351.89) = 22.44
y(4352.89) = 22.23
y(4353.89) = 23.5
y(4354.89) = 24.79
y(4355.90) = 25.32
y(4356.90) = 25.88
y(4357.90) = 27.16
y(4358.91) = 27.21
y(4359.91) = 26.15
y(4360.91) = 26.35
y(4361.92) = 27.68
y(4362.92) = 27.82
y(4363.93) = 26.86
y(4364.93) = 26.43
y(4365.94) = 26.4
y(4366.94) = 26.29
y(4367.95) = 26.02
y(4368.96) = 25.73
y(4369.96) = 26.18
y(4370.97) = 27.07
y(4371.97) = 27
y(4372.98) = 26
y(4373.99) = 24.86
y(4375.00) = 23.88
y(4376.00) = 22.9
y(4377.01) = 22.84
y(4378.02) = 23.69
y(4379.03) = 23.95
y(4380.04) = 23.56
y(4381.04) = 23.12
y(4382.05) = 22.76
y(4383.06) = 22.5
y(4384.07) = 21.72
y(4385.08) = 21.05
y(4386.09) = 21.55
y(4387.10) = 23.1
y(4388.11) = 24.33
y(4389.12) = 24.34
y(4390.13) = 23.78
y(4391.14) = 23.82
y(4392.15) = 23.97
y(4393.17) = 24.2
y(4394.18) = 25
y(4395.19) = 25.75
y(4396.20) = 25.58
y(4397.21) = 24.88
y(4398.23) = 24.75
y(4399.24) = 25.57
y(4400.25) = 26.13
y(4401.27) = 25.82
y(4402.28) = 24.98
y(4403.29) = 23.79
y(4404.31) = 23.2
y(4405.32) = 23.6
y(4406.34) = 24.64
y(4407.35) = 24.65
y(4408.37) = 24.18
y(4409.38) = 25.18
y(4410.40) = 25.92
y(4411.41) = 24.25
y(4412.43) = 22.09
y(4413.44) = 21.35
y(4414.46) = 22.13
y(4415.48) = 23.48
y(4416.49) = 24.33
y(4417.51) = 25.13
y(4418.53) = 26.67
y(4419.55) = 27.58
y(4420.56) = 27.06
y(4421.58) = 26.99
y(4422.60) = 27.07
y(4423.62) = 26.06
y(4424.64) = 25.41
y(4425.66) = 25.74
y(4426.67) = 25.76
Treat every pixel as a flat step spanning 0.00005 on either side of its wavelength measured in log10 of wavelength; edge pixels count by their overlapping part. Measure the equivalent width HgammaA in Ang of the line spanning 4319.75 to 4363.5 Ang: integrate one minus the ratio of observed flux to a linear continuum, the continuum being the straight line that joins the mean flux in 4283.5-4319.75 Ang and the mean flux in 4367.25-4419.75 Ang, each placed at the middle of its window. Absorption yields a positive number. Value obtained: -2.7 Ang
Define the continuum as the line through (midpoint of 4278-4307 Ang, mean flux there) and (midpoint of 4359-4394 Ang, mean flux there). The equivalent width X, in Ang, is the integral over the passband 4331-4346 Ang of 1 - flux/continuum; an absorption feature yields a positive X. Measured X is -1.7 Ang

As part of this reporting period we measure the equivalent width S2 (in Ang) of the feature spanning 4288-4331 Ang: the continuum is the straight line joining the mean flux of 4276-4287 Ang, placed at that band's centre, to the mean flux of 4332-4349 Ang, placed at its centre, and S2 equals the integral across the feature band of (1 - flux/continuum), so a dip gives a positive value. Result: 3.55 Ang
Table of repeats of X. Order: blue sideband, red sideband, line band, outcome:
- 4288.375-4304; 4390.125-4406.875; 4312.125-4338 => -0.4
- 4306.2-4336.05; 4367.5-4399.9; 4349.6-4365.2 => -1.0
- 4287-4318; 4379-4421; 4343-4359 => -0.4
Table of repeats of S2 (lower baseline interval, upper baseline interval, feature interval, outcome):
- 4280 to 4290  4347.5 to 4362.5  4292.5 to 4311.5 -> 1.0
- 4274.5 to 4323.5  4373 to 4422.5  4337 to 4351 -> -1.9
